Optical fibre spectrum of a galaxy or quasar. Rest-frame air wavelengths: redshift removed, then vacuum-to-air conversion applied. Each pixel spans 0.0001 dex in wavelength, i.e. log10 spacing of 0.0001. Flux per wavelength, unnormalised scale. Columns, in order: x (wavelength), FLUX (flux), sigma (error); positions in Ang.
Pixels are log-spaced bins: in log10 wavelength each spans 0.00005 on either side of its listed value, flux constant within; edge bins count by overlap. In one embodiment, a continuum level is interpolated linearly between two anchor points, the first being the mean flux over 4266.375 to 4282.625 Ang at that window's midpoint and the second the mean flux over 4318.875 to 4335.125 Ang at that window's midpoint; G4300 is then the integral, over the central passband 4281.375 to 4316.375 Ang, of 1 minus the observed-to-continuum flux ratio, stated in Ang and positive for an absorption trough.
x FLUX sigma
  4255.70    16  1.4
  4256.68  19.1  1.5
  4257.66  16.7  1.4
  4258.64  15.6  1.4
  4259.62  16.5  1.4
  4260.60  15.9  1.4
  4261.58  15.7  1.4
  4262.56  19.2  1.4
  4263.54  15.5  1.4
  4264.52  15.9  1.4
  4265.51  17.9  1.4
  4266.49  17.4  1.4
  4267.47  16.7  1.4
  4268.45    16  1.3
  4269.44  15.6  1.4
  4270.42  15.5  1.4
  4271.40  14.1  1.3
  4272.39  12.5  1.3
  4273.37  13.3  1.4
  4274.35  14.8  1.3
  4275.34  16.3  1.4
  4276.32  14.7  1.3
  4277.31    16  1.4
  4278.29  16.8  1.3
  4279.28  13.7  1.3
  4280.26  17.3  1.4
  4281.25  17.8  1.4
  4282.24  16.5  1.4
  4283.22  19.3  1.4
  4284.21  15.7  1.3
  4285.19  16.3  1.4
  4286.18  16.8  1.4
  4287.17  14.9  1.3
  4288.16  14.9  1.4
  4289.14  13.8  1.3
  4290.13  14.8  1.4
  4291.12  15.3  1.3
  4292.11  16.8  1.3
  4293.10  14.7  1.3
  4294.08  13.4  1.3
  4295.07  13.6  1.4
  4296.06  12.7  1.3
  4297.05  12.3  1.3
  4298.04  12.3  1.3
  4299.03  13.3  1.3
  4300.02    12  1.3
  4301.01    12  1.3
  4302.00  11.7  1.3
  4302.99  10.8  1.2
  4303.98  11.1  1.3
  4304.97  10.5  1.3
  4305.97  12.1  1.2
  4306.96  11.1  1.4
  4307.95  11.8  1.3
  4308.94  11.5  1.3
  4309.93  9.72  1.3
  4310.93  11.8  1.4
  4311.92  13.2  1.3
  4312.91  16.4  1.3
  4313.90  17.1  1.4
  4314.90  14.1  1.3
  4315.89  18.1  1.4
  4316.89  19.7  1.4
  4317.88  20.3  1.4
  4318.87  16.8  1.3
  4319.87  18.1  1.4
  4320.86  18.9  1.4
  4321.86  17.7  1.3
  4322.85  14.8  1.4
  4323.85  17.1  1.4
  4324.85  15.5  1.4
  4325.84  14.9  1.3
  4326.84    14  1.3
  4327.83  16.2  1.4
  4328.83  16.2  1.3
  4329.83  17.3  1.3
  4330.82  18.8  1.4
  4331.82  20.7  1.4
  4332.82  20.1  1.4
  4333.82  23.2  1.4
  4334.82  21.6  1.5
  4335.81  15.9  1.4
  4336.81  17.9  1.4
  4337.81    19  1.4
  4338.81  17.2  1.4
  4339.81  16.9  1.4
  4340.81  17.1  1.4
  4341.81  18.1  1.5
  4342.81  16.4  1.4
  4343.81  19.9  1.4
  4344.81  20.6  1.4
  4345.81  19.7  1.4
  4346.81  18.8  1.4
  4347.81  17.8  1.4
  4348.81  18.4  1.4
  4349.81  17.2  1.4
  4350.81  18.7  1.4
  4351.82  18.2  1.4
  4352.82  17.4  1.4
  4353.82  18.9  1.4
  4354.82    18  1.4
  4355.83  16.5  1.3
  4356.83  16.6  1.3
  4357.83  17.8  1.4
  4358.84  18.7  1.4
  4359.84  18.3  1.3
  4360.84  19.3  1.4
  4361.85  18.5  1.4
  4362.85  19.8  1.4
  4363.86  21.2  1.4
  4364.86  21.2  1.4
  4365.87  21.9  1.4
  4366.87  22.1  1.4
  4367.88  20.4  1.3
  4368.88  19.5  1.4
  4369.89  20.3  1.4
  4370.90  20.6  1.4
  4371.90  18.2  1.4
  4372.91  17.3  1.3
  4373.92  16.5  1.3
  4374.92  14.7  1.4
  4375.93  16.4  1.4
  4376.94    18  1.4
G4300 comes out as 5.7 Ang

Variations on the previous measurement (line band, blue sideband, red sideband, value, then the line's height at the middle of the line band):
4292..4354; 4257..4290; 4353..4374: 6.1 Ang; 17.7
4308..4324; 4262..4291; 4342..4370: 1.5 Ang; 17.4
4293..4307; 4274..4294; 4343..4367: 3.6 Ang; 16.5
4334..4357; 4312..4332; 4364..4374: 0.3 Ang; 18.5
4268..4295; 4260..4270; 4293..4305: -1.8 Ang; 14.5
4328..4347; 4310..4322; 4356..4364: -1.2 Ang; 17.5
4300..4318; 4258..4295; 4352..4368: 4.0 Ang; 17.1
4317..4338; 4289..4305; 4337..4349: -1.7 Ang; 16.5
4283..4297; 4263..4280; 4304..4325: 0.2 Ang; 15.3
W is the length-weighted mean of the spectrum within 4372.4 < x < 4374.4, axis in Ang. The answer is 16.9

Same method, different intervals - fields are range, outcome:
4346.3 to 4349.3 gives 18.4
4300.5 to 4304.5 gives 11.4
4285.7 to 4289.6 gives 15.1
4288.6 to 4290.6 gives 14.3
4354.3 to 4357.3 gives 17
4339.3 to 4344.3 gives 17.7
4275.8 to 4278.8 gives 15.8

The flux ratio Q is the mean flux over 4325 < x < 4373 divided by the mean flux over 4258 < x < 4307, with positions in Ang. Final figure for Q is 1.3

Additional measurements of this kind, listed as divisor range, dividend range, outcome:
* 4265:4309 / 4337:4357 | 1.25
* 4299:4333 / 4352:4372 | 1.29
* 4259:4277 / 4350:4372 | 1.22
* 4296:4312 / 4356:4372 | 1.68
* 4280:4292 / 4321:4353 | 1.11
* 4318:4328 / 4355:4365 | 1.13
